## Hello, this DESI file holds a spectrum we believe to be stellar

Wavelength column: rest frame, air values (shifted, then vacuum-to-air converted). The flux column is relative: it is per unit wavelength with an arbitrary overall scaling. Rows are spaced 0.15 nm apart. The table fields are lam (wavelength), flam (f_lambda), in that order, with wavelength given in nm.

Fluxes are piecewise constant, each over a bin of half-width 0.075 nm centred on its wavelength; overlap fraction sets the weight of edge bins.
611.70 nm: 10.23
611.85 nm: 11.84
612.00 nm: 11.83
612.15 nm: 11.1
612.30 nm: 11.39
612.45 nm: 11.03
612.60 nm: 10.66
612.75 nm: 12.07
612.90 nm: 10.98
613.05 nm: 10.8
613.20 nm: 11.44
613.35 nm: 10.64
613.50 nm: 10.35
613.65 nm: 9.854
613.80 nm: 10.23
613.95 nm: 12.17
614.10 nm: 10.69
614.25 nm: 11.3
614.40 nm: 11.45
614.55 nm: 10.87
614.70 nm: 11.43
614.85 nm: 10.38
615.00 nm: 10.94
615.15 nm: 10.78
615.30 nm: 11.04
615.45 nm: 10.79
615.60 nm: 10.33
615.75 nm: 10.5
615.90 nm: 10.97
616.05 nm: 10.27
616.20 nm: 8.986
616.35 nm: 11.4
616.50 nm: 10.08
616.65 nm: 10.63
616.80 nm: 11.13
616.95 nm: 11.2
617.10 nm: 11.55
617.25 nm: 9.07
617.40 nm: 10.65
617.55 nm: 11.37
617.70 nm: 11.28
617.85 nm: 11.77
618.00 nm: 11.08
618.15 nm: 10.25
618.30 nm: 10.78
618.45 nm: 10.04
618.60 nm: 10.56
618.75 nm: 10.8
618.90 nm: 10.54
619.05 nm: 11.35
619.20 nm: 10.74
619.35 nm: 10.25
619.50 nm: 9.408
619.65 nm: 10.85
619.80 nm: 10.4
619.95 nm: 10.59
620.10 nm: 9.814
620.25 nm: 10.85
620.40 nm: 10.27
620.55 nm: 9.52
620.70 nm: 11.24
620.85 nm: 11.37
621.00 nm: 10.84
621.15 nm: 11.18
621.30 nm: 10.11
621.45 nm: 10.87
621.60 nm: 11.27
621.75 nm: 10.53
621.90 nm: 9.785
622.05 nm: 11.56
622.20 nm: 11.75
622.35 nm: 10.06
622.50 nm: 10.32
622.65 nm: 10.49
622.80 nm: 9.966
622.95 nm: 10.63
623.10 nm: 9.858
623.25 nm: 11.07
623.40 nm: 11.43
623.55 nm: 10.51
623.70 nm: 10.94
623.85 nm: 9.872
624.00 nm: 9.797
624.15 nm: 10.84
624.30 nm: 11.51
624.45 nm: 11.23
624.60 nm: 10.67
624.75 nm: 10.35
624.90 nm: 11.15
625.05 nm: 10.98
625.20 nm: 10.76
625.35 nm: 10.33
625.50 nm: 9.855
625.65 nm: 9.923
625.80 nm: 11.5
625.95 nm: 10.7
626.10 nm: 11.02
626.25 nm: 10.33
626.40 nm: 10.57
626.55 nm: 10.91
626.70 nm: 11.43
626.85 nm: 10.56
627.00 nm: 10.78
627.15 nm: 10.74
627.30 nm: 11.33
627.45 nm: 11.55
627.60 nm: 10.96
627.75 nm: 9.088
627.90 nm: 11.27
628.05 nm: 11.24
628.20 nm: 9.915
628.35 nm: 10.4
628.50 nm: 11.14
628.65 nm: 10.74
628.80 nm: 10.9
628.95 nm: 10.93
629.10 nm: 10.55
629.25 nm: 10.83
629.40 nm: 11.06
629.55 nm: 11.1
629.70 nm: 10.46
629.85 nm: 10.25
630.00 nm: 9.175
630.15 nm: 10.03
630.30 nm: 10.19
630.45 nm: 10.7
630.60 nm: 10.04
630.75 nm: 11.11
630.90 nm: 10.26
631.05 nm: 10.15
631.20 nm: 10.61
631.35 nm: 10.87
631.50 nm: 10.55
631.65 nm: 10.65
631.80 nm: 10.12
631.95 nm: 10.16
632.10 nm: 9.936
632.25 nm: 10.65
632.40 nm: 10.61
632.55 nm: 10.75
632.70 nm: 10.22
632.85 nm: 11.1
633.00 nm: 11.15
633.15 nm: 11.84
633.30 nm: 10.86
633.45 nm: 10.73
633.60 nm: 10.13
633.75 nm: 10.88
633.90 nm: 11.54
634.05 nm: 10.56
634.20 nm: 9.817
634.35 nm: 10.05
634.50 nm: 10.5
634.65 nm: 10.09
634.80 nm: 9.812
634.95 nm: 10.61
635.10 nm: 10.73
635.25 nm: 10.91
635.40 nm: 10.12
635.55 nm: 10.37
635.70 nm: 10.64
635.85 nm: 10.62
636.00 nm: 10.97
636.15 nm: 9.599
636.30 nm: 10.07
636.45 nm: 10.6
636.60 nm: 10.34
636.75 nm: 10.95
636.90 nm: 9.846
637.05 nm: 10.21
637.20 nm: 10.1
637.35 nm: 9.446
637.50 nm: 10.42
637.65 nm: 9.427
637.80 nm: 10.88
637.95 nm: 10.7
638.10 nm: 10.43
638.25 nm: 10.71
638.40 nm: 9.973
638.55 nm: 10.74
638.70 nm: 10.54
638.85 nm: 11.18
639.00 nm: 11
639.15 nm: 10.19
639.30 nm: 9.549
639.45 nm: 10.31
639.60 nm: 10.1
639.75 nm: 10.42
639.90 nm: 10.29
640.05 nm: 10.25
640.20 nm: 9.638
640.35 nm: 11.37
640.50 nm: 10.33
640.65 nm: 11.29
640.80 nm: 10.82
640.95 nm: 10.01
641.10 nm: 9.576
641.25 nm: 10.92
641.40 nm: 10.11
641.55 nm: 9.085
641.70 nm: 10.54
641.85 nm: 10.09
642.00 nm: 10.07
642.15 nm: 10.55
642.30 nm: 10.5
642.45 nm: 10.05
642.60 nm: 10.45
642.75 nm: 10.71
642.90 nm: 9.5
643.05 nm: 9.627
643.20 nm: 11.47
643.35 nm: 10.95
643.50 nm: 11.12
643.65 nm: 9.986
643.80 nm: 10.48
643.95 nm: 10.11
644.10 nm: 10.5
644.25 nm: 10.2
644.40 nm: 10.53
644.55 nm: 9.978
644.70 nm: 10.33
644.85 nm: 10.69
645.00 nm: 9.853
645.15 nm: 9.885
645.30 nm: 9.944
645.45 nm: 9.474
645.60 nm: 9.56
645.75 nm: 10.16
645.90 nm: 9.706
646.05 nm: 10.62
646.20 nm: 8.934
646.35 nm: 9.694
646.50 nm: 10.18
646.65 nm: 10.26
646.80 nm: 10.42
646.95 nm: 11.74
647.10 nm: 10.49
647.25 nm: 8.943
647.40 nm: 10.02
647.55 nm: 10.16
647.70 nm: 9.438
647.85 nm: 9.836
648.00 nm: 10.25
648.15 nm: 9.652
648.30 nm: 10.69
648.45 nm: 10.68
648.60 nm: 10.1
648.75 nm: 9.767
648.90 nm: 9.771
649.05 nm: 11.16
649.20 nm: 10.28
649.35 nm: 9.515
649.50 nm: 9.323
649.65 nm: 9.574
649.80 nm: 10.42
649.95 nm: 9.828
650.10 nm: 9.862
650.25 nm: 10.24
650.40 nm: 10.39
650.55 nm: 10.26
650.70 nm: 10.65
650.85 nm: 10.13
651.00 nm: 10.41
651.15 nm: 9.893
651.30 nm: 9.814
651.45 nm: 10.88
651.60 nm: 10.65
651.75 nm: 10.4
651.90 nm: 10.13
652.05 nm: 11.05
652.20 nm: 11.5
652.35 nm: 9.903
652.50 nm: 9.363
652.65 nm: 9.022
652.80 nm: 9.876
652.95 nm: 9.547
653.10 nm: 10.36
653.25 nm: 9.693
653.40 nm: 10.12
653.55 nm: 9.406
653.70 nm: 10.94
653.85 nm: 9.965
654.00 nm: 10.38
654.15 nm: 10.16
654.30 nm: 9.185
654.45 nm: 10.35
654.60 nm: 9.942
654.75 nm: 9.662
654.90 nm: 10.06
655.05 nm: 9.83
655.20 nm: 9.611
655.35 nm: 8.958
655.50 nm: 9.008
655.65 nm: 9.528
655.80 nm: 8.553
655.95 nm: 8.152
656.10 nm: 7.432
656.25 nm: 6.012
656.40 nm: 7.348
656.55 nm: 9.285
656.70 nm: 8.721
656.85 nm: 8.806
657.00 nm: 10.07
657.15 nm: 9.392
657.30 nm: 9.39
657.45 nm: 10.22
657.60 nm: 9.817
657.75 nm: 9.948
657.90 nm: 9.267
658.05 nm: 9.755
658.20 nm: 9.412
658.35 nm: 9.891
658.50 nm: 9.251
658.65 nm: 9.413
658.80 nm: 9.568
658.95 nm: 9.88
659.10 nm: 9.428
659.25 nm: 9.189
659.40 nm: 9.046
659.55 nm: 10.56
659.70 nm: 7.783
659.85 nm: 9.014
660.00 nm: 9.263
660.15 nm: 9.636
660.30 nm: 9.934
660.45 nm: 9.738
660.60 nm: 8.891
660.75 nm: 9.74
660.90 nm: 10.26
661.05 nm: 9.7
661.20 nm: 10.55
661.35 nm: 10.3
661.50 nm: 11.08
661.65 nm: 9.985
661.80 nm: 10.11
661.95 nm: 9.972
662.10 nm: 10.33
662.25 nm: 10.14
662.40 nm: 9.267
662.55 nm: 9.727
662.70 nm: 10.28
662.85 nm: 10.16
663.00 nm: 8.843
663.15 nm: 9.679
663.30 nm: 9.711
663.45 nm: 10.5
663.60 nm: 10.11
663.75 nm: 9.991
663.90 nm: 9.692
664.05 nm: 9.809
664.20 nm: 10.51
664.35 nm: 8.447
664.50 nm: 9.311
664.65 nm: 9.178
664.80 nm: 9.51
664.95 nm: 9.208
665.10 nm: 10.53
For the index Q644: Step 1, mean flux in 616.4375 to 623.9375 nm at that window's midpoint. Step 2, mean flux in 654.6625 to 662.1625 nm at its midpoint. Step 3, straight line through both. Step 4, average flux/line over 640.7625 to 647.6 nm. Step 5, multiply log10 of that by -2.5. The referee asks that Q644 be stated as -0.03 mag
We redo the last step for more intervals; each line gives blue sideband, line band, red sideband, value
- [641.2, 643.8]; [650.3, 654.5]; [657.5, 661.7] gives -0.02 mag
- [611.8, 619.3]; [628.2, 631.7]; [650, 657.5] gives -0.01 mag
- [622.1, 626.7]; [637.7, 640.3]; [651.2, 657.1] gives -0.03 mag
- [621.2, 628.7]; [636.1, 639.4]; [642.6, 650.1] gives 0.00 mag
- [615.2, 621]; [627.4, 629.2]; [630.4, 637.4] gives -0.02 mag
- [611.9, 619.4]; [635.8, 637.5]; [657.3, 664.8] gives 0.01 mag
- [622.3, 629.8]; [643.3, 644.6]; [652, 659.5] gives -0.05 mag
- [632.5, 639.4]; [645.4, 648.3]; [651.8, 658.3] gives -0.01 mag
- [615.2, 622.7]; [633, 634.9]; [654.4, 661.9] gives -0.04 mag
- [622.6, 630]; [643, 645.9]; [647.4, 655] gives 0.00 mag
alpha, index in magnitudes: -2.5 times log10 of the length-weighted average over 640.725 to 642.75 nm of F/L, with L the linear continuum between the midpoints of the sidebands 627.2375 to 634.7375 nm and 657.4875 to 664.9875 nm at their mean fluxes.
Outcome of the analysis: 0.00 mag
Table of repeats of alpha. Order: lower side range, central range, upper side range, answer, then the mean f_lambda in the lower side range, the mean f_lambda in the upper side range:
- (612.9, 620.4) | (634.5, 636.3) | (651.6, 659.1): -0.026 mag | 10.7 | 9.55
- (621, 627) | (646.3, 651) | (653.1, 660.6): -0.045 mag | 10.7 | 9.39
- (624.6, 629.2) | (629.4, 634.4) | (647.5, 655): 0.007 mag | 10.7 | 10.1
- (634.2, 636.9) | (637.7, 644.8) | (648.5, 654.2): -0.010 mag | 10.4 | 10.1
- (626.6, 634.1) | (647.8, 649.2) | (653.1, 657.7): -0.056 mag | 10.7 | 9.35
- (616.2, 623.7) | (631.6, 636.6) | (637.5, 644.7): -0.006 mag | 10.7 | 10.4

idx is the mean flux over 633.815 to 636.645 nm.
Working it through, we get 10.4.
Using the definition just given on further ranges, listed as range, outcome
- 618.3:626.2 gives 10.6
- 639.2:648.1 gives 10.2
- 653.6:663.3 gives 9.53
